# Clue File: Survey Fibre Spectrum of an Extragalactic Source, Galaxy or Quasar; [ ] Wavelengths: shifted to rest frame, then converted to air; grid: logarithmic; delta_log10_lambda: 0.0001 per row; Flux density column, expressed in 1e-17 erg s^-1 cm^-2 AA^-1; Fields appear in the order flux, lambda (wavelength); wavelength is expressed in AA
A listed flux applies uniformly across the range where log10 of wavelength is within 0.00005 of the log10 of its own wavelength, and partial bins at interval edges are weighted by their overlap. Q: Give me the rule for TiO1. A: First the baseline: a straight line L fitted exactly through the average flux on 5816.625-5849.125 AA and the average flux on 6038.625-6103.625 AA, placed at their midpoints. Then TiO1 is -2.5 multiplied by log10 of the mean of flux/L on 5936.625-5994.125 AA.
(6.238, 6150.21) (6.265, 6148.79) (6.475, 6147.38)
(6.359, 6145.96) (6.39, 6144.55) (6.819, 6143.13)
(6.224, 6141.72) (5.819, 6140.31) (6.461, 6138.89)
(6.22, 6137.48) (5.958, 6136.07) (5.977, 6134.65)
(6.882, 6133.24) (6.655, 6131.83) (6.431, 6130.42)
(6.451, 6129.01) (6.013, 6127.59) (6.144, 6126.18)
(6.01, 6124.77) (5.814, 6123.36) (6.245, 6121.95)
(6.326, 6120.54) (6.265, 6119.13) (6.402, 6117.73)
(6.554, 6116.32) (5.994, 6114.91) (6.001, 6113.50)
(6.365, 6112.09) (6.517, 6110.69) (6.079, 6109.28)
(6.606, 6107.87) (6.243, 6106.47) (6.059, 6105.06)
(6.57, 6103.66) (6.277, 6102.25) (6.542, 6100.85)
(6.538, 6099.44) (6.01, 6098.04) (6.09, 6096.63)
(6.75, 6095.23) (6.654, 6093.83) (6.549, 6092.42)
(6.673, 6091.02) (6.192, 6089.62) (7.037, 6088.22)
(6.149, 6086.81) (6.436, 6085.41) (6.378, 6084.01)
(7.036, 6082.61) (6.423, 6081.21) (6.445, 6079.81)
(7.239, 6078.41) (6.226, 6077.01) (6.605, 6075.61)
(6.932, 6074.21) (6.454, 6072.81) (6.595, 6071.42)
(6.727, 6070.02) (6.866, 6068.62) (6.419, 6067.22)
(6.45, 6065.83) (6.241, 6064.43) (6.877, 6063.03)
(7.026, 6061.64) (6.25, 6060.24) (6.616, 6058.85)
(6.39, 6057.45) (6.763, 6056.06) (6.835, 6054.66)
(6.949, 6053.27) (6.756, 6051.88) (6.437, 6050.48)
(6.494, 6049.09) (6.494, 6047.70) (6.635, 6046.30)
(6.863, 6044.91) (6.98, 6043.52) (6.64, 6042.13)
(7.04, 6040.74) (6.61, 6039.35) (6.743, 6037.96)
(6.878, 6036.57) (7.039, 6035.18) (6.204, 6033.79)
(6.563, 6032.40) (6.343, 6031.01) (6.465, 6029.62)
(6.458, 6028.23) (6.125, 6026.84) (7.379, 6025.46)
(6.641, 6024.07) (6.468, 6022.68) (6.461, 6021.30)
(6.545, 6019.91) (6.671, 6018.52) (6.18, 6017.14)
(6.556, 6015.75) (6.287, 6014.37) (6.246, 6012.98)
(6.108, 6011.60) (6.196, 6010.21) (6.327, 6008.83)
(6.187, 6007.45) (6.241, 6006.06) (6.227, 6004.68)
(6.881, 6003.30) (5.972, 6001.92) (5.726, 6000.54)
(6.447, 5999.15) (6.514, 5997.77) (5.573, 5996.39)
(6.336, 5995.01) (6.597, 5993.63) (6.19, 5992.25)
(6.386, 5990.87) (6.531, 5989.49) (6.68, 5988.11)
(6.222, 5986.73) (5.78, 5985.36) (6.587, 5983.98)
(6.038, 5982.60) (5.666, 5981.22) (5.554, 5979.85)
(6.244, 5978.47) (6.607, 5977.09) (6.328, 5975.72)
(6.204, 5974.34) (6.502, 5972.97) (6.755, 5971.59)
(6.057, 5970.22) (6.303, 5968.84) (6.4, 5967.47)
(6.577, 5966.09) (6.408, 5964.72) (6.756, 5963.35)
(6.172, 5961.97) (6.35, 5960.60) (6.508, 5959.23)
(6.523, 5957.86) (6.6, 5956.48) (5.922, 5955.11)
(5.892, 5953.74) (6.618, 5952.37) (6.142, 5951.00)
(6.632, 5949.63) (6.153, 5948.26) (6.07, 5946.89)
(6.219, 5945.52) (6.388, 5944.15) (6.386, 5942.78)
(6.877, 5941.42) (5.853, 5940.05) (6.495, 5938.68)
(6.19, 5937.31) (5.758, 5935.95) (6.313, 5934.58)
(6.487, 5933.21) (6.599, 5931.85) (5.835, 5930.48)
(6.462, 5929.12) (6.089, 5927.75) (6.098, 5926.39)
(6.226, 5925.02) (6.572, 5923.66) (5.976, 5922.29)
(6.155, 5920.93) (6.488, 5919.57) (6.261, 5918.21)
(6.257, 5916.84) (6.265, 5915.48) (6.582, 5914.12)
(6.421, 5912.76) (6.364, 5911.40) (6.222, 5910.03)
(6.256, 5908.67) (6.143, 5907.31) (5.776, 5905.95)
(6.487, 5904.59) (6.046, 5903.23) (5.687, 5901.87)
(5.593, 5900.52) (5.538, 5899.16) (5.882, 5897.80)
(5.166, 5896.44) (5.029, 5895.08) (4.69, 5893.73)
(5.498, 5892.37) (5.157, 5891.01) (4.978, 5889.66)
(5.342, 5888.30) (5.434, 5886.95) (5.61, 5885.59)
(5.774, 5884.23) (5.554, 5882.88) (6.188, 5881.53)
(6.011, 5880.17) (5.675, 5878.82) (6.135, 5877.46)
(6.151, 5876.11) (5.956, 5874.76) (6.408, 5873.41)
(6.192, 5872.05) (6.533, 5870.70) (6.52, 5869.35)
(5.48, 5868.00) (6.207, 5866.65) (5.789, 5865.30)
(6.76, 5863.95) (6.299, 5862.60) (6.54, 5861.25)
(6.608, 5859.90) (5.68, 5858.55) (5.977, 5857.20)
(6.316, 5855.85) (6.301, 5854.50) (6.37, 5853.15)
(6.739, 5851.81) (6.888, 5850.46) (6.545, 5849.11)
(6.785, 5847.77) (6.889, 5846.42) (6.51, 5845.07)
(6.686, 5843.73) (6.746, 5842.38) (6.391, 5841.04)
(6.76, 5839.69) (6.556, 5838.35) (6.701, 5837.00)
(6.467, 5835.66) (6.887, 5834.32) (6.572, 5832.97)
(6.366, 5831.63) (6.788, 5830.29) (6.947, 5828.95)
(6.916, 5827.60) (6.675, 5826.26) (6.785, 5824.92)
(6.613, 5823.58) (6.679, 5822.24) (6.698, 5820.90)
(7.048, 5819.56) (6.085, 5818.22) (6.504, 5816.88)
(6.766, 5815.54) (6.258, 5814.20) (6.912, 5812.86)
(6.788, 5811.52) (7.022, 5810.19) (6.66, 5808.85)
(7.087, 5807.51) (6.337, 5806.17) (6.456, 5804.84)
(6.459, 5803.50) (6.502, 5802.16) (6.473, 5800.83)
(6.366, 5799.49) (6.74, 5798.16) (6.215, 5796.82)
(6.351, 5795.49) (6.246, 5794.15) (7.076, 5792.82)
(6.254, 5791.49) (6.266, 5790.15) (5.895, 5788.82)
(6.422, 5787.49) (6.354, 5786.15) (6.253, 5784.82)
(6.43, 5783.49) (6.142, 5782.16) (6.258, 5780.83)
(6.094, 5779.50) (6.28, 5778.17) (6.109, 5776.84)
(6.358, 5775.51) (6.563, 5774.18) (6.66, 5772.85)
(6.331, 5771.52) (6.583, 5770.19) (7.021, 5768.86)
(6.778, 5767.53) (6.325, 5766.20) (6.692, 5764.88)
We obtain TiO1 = 0.052 mag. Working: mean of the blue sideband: 6.67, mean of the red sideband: 6.6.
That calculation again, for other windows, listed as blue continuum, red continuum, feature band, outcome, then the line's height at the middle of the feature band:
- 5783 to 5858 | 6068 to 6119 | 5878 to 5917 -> 0.14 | 6.54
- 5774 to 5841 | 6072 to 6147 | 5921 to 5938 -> 0.04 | 6.47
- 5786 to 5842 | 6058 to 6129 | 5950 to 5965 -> 0.03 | 6.51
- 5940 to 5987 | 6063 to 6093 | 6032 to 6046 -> -0.04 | 6.49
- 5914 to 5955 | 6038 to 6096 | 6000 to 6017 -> 0.04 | 6.48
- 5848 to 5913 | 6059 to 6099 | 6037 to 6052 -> -0.04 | 6.46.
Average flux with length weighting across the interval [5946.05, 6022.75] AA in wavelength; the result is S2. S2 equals 6.3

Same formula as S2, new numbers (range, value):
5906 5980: 6.31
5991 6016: 6.25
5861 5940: 6.01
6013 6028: 6.52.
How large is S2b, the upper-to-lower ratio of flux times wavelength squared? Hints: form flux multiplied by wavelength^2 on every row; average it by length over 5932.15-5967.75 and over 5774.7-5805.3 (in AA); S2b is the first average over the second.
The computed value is 1.1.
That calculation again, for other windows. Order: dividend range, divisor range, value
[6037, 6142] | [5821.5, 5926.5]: 1.12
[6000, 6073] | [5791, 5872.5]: 1.07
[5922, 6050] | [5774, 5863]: 1.03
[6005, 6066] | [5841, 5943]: 1.13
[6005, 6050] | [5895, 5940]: 1.11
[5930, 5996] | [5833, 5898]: 1.06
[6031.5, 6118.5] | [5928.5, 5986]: 1.08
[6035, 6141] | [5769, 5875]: 1.09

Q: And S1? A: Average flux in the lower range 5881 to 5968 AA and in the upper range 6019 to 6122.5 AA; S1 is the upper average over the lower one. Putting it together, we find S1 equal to 1.1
